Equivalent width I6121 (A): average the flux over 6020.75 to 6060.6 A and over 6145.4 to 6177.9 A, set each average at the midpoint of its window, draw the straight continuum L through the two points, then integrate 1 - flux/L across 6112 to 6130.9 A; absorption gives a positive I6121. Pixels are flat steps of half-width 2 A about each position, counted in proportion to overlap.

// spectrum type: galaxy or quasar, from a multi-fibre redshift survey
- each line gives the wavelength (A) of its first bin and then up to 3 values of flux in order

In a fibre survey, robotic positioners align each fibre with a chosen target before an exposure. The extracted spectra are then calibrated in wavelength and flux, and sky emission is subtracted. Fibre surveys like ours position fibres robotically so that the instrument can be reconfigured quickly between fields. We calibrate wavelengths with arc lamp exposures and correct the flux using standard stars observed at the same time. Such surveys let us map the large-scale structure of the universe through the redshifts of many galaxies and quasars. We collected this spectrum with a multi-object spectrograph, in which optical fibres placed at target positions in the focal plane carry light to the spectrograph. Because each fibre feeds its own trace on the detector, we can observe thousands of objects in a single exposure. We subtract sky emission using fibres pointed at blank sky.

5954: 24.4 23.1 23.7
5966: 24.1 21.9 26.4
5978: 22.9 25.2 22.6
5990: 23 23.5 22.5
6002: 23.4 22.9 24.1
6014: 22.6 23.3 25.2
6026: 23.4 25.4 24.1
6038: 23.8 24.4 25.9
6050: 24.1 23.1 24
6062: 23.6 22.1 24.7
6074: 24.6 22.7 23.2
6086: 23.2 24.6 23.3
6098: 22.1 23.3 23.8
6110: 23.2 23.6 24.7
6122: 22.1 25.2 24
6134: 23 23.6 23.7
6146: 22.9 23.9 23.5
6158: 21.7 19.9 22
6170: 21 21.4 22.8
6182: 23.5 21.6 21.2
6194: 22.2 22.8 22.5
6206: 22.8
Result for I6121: -0.9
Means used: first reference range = 24.3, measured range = 23.9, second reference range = 22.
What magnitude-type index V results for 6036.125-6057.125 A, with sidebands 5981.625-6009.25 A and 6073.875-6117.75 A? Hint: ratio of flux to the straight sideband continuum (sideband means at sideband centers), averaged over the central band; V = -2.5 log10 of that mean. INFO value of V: -0.04 mag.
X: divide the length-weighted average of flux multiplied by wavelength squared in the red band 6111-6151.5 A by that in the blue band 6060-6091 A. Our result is 1.02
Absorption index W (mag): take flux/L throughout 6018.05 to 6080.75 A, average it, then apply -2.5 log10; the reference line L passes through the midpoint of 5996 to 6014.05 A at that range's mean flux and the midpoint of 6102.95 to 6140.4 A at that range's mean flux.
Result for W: -0.03 mag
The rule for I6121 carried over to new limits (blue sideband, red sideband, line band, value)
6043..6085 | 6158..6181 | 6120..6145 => -1.4 A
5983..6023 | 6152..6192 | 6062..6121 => -2.5 A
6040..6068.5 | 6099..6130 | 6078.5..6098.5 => 0.4 A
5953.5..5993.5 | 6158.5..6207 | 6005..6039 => -0.9 A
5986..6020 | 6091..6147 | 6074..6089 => 0.0 A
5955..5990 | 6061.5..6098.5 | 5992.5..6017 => 0.5 A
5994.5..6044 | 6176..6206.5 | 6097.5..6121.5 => -0.4 A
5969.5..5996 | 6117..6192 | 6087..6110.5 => -0.4 A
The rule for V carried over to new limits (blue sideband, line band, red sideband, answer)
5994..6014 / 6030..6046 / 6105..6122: -0.05 mag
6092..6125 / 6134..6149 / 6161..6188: -0.04 mag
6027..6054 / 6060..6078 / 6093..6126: 0.02 mag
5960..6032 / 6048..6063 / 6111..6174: -0.02 mag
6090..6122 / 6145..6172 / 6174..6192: 0.02 mag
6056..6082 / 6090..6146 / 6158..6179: -0.05 mag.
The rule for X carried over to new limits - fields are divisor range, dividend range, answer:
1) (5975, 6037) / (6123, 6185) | 1.01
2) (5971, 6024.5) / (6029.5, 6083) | 1.03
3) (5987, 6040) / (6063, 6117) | 1.02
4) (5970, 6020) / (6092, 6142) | 1.04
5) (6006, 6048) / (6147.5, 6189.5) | 0.96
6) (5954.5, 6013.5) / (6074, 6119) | 1.03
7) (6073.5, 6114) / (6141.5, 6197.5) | 0.97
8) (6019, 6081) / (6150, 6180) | 0.95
